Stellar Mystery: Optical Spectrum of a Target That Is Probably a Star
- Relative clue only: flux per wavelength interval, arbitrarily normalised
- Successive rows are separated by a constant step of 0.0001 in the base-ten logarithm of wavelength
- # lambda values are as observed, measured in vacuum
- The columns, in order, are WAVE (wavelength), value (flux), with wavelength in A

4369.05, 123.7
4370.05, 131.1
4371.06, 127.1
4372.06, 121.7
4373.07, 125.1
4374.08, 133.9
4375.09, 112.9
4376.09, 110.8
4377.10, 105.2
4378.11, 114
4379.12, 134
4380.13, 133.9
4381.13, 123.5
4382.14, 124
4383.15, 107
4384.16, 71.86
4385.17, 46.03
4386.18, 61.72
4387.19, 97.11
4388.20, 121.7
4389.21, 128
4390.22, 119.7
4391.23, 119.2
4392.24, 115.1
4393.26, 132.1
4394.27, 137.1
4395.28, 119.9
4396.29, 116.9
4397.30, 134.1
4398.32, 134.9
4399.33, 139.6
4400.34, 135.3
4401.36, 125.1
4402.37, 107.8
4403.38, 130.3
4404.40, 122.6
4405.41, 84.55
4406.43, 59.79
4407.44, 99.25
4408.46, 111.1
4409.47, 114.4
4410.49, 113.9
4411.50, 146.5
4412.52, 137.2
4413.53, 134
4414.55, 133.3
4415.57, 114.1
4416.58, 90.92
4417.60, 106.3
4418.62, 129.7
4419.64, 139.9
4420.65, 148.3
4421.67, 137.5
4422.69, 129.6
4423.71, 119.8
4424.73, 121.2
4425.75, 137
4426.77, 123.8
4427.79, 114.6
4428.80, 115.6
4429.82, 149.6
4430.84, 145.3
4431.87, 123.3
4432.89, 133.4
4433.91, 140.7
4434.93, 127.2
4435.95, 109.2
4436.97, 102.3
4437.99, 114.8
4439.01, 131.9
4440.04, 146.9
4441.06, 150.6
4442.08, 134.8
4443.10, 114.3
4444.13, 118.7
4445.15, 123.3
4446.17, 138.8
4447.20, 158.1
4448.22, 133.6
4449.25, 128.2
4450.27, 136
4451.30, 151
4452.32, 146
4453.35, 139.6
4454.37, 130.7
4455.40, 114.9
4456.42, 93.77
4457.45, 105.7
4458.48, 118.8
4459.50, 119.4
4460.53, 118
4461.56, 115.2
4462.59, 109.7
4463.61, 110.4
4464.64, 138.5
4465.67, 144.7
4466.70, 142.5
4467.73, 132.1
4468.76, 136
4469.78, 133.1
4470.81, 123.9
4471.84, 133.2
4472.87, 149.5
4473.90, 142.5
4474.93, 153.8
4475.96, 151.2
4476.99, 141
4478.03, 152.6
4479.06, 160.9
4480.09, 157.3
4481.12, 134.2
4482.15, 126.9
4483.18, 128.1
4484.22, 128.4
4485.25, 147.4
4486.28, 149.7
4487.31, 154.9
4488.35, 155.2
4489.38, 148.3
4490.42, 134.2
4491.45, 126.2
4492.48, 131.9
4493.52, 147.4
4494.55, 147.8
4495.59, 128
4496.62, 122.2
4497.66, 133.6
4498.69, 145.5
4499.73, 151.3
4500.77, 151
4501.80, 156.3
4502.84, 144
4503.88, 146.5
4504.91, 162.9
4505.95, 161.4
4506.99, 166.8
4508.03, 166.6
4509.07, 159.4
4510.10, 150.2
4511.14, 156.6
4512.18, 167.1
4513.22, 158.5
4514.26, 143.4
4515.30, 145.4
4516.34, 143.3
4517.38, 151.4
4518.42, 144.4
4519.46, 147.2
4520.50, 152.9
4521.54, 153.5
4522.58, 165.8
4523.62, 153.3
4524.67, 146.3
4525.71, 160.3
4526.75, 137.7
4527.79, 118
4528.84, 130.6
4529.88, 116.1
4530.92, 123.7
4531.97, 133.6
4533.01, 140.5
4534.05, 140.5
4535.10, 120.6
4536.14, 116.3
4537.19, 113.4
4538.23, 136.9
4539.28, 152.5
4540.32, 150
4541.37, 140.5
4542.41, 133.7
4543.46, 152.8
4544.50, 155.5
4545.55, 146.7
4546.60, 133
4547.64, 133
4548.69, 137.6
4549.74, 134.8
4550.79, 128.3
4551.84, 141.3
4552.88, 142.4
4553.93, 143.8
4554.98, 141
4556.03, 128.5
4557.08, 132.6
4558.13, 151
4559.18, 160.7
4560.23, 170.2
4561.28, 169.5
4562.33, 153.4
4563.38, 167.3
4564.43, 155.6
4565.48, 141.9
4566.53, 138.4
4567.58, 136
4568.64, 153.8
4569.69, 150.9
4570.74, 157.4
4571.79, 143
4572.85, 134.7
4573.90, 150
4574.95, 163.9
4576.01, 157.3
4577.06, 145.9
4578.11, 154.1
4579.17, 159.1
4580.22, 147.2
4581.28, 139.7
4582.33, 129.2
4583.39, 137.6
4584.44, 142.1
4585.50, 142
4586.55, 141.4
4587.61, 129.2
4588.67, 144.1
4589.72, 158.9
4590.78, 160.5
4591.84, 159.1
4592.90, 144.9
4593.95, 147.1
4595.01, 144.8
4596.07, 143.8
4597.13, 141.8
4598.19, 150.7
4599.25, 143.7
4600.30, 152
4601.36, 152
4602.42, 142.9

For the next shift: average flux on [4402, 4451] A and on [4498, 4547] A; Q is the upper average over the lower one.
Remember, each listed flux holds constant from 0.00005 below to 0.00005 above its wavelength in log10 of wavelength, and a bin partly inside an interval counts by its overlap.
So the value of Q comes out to 1.2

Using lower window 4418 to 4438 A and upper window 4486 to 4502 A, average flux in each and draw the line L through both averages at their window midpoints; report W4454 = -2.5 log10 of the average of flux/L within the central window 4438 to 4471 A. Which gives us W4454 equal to 0.04 mag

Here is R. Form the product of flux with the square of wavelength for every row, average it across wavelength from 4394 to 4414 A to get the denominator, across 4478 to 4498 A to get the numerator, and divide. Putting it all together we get 1.22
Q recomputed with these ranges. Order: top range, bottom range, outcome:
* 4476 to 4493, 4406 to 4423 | 1.18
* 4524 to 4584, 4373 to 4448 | 1.18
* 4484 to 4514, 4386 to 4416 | 1.25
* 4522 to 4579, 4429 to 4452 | 1.08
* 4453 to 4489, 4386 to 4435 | 1.10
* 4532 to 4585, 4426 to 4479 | 1.10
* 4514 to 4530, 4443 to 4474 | 1.12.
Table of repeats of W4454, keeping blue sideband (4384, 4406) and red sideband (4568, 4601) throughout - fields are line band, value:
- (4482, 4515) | -0.11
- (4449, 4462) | 0.00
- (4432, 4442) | -0.06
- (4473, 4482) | -0.15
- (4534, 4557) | 0.03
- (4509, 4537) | -0.05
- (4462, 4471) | -0.03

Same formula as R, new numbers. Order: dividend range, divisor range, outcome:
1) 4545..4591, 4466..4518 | 1.04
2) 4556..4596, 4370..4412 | 1.40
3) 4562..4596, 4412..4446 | 1.24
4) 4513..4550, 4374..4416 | 1.29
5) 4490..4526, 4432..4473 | 1.19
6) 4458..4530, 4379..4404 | 1.28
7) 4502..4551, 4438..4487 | 1.11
